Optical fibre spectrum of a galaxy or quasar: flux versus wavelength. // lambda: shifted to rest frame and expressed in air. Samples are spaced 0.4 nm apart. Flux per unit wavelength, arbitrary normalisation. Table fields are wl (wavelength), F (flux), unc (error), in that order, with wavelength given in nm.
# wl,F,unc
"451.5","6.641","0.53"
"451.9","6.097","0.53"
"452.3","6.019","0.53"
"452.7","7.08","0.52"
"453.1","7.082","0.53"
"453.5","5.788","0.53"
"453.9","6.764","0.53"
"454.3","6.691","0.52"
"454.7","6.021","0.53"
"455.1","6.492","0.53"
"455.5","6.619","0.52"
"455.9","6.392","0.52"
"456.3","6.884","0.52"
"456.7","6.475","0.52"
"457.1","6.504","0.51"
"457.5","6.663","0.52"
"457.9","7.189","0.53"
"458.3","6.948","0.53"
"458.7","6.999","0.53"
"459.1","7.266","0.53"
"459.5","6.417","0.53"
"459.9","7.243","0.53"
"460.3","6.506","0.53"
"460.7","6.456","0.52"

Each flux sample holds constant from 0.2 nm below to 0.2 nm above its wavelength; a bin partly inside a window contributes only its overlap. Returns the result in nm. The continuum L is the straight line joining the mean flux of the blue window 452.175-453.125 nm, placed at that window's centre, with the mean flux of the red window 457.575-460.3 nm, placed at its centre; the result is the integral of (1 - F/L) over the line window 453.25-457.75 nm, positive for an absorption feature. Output 0.218 nm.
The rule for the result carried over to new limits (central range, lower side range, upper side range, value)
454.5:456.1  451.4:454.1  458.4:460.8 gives 0.06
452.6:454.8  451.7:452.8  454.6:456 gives -0.07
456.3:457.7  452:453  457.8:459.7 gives 0.05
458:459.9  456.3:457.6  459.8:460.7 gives -0.08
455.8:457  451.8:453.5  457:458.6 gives 0.03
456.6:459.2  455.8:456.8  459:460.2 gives -0.04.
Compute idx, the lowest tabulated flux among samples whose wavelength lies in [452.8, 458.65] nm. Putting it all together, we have 5.788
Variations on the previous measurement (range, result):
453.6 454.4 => 6.691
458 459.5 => 6.417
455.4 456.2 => 6.392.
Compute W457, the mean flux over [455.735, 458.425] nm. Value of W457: 6.72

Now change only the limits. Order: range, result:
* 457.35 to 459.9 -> 6.94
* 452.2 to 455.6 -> 6.52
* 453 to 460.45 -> 6.68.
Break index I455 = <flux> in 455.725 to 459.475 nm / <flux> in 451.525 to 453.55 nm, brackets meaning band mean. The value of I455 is 1.05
